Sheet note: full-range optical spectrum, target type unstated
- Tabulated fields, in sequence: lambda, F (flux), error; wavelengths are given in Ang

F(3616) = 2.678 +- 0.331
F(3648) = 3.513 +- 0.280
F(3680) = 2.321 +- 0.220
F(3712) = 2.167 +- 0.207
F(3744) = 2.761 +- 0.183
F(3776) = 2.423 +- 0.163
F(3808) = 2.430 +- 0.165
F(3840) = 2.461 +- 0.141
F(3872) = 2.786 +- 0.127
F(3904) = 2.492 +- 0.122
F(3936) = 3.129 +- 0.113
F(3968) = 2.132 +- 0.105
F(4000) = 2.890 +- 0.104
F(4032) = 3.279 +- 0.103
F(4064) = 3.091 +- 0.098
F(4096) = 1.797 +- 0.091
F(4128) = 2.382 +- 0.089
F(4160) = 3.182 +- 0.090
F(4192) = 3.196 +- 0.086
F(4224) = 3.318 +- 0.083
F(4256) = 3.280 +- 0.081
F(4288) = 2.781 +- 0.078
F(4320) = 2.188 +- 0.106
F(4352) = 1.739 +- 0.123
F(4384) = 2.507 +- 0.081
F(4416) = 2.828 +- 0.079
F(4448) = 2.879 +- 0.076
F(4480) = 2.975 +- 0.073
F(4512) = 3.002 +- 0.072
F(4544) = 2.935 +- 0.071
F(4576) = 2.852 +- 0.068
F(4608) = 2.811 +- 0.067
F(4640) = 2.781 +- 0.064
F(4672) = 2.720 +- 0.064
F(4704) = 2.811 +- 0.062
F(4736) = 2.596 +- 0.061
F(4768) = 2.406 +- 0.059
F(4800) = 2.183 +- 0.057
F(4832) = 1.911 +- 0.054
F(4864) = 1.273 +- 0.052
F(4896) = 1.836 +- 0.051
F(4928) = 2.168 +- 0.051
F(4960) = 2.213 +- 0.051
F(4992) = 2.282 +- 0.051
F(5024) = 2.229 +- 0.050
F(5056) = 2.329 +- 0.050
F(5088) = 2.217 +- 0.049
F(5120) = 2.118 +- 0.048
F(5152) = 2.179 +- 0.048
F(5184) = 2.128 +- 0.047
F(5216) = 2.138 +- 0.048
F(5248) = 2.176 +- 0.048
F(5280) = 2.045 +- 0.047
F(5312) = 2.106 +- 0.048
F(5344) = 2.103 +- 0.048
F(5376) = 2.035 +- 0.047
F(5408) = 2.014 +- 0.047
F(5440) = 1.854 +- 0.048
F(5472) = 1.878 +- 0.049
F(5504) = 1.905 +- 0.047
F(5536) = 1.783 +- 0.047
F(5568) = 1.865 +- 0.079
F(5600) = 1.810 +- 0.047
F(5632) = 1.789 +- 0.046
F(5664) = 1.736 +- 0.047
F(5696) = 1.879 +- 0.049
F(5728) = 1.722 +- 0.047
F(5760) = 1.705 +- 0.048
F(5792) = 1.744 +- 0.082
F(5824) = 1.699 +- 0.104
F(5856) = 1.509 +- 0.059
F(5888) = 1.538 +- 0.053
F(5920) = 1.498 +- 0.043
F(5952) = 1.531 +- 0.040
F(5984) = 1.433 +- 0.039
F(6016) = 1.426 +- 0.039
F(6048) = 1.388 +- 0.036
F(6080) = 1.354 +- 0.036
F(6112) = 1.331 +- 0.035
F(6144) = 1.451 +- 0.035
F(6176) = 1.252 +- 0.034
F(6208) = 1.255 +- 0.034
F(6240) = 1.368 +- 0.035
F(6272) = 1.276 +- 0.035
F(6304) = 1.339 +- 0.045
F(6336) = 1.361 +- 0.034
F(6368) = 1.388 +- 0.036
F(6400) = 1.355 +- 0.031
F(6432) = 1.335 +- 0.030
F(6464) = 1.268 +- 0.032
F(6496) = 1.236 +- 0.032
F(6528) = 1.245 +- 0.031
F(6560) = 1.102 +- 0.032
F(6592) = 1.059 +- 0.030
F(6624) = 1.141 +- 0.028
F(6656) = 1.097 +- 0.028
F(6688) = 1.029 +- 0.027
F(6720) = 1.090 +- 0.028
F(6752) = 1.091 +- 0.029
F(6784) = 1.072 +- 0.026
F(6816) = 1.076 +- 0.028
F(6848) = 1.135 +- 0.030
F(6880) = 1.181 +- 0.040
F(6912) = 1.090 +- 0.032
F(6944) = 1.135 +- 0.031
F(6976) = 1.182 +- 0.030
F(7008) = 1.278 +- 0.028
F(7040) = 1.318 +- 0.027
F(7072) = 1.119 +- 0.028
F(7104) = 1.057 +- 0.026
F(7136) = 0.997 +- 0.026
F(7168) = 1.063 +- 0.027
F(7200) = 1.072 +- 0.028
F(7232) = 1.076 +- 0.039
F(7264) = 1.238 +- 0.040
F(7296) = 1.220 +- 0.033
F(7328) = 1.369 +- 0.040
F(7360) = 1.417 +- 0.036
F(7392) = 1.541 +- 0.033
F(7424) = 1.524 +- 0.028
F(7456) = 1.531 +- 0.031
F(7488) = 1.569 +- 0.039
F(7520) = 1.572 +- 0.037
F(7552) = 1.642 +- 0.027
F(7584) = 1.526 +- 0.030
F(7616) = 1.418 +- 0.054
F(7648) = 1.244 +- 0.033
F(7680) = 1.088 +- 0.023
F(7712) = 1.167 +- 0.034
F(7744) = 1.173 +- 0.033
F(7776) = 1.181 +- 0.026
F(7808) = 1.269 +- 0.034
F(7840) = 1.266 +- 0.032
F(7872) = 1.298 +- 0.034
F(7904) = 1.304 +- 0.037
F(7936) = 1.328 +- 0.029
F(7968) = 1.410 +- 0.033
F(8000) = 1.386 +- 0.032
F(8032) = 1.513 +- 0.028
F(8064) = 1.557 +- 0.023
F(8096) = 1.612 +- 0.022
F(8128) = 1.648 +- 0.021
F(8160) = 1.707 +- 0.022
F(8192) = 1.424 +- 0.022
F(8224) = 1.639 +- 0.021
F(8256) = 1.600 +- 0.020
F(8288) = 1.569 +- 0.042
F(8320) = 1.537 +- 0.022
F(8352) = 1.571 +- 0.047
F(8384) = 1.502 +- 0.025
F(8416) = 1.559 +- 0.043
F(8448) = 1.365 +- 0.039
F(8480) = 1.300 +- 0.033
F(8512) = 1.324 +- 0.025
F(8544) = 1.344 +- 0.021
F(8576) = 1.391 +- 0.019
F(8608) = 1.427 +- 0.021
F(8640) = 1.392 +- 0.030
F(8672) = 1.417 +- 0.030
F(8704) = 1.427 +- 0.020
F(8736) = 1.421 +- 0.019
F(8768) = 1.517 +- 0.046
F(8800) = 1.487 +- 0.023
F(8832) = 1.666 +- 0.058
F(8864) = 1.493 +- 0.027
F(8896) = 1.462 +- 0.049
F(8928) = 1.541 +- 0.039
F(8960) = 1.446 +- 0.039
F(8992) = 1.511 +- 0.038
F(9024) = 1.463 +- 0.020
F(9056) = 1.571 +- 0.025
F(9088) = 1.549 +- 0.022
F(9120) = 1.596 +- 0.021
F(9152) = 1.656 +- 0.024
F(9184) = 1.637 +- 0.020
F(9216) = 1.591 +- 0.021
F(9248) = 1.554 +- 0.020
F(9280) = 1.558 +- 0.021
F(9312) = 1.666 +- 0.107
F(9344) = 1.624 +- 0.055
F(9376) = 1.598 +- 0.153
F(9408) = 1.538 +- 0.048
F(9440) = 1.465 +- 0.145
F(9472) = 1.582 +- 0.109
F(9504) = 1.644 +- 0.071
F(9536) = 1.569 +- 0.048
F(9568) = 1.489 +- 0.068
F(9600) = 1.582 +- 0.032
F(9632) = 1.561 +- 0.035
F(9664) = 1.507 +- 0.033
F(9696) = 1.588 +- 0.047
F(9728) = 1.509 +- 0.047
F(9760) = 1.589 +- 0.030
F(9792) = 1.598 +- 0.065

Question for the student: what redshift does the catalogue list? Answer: 0.67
